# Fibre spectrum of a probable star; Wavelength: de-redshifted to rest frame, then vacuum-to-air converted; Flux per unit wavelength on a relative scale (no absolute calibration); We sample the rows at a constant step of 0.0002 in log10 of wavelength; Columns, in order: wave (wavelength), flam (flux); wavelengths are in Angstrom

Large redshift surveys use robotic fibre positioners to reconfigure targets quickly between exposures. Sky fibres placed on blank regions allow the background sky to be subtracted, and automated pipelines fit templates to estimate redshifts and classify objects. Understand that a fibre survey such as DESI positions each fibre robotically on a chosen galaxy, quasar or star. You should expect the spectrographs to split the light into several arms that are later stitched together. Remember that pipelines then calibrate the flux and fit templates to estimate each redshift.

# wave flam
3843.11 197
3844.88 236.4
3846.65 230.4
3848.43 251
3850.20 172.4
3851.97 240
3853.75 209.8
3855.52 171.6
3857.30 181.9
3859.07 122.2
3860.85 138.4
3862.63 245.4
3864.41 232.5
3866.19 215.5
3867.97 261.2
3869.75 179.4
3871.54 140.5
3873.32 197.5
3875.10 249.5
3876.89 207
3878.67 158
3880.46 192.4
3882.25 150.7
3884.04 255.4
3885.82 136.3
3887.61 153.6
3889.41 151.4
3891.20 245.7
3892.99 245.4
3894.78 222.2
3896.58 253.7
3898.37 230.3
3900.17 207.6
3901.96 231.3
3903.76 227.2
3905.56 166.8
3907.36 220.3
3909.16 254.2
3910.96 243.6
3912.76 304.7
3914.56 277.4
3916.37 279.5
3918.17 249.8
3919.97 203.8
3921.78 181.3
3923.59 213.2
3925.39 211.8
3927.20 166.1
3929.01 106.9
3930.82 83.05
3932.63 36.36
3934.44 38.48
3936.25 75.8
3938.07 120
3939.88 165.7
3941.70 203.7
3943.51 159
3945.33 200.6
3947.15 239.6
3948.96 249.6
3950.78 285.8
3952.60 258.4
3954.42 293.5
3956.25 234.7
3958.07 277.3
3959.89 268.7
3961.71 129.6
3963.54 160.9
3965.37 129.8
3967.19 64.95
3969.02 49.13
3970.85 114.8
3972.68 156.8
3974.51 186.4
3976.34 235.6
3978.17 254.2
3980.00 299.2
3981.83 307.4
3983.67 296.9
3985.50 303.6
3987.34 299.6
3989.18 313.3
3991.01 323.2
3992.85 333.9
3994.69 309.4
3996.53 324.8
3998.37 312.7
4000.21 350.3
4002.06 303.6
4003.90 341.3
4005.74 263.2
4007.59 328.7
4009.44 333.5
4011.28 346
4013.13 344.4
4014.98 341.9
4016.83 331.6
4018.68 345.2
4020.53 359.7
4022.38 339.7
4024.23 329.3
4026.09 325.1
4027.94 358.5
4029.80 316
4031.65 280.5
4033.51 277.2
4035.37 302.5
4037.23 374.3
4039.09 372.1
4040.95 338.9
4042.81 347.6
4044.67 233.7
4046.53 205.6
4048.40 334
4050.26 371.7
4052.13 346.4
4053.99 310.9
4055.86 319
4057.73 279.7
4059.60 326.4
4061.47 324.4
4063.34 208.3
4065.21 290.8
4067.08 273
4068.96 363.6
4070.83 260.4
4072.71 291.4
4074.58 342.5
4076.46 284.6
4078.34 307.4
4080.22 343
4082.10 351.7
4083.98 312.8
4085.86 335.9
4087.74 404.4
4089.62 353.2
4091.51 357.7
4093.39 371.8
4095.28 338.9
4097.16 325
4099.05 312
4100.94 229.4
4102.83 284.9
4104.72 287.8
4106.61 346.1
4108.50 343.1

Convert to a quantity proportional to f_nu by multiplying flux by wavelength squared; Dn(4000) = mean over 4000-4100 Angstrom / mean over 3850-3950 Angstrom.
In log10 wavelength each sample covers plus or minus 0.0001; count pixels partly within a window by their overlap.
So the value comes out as 1.79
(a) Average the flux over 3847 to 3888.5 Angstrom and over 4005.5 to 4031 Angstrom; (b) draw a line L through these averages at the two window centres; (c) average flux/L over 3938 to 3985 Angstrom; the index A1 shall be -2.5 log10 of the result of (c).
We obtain 0.329 mag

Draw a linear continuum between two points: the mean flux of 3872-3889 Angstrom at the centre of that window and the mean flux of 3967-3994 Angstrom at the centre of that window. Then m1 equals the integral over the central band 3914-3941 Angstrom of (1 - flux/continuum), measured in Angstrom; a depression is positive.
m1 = 6.6 Angstrom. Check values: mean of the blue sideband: 187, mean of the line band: 159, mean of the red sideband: 241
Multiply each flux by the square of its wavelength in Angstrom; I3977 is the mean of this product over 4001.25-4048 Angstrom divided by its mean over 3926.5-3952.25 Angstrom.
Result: 2.17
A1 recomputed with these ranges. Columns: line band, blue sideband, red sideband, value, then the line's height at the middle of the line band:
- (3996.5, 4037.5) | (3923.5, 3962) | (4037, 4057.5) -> -0.17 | 280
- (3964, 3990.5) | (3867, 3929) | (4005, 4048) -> 0.29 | 280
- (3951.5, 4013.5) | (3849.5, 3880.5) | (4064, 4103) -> 0.02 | 263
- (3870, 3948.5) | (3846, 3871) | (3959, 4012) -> 0.16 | 224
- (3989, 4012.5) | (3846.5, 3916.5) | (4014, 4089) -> -0.13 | 287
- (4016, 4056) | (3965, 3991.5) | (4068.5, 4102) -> -0.17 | 279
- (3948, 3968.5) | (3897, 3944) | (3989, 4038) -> 0.15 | 244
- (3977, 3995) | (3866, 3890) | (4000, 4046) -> -0.04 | 291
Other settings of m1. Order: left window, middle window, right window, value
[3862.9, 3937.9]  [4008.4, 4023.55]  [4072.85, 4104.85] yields -3.66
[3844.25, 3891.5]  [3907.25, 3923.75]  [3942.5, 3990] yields -2.90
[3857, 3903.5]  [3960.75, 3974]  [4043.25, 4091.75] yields 7.07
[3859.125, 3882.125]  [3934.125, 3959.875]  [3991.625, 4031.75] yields 6.10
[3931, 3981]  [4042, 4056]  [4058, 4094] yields -0.92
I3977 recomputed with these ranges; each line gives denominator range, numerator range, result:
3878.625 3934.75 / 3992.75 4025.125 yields 1.75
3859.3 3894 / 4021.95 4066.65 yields 1.73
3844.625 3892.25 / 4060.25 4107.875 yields 1.79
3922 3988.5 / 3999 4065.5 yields 1.73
